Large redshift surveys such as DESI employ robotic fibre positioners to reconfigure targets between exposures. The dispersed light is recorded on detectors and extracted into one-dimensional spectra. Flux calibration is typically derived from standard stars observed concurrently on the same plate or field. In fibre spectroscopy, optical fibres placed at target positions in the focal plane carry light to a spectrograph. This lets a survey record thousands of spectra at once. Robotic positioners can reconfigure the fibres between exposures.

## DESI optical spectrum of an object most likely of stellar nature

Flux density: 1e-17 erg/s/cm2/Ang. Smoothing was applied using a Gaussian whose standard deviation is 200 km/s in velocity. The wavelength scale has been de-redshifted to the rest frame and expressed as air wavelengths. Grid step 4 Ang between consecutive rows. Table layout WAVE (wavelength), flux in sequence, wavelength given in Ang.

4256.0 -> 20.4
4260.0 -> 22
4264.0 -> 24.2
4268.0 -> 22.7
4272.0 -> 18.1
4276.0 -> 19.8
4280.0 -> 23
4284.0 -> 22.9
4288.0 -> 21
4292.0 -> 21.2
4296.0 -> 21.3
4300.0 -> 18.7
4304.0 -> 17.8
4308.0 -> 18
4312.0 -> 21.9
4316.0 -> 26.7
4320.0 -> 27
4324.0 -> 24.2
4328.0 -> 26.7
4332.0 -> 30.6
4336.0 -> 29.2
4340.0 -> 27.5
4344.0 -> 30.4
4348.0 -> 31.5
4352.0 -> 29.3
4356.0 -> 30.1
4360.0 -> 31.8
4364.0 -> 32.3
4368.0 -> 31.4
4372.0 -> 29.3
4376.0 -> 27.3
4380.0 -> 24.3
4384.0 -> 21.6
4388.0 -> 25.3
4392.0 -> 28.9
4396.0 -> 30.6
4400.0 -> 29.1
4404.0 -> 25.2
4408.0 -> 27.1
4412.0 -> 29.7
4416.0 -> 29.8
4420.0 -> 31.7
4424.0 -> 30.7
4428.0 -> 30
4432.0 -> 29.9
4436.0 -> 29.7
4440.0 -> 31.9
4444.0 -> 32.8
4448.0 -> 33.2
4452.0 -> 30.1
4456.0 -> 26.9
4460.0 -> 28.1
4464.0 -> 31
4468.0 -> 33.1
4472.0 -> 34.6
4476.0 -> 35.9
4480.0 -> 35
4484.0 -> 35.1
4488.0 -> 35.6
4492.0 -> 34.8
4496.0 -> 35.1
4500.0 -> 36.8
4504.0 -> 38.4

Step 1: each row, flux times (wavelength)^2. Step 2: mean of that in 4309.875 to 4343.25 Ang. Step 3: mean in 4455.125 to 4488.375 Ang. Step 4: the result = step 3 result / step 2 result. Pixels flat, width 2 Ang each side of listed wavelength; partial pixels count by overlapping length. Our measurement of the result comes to 1.31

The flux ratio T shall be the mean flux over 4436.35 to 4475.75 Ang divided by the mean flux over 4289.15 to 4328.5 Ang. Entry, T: 1.4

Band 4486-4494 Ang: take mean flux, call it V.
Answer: 35.2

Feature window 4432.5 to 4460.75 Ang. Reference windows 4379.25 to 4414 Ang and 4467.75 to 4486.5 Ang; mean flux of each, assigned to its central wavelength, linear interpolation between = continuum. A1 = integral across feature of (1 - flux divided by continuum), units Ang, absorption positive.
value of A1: 1.2 Ang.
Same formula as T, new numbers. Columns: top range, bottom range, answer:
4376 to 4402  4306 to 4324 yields 1.14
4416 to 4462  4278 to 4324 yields 1.39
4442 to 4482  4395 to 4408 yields 1.15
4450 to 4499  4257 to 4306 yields 1.57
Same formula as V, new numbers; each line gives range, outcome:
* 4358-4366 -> 32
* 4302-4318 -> 21.1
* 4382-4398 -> 26.6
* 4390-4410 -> 28.2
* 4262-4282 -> 21.6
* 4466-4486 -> 34.7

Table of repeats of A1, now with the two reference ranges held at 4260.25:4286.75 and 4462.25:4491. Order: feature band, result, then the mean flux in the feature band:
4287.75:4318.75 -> 3.5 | 21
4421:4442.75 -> 0.7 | 30.6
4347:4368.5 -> -3.2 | 31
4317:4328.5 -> -0.5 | 25.9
